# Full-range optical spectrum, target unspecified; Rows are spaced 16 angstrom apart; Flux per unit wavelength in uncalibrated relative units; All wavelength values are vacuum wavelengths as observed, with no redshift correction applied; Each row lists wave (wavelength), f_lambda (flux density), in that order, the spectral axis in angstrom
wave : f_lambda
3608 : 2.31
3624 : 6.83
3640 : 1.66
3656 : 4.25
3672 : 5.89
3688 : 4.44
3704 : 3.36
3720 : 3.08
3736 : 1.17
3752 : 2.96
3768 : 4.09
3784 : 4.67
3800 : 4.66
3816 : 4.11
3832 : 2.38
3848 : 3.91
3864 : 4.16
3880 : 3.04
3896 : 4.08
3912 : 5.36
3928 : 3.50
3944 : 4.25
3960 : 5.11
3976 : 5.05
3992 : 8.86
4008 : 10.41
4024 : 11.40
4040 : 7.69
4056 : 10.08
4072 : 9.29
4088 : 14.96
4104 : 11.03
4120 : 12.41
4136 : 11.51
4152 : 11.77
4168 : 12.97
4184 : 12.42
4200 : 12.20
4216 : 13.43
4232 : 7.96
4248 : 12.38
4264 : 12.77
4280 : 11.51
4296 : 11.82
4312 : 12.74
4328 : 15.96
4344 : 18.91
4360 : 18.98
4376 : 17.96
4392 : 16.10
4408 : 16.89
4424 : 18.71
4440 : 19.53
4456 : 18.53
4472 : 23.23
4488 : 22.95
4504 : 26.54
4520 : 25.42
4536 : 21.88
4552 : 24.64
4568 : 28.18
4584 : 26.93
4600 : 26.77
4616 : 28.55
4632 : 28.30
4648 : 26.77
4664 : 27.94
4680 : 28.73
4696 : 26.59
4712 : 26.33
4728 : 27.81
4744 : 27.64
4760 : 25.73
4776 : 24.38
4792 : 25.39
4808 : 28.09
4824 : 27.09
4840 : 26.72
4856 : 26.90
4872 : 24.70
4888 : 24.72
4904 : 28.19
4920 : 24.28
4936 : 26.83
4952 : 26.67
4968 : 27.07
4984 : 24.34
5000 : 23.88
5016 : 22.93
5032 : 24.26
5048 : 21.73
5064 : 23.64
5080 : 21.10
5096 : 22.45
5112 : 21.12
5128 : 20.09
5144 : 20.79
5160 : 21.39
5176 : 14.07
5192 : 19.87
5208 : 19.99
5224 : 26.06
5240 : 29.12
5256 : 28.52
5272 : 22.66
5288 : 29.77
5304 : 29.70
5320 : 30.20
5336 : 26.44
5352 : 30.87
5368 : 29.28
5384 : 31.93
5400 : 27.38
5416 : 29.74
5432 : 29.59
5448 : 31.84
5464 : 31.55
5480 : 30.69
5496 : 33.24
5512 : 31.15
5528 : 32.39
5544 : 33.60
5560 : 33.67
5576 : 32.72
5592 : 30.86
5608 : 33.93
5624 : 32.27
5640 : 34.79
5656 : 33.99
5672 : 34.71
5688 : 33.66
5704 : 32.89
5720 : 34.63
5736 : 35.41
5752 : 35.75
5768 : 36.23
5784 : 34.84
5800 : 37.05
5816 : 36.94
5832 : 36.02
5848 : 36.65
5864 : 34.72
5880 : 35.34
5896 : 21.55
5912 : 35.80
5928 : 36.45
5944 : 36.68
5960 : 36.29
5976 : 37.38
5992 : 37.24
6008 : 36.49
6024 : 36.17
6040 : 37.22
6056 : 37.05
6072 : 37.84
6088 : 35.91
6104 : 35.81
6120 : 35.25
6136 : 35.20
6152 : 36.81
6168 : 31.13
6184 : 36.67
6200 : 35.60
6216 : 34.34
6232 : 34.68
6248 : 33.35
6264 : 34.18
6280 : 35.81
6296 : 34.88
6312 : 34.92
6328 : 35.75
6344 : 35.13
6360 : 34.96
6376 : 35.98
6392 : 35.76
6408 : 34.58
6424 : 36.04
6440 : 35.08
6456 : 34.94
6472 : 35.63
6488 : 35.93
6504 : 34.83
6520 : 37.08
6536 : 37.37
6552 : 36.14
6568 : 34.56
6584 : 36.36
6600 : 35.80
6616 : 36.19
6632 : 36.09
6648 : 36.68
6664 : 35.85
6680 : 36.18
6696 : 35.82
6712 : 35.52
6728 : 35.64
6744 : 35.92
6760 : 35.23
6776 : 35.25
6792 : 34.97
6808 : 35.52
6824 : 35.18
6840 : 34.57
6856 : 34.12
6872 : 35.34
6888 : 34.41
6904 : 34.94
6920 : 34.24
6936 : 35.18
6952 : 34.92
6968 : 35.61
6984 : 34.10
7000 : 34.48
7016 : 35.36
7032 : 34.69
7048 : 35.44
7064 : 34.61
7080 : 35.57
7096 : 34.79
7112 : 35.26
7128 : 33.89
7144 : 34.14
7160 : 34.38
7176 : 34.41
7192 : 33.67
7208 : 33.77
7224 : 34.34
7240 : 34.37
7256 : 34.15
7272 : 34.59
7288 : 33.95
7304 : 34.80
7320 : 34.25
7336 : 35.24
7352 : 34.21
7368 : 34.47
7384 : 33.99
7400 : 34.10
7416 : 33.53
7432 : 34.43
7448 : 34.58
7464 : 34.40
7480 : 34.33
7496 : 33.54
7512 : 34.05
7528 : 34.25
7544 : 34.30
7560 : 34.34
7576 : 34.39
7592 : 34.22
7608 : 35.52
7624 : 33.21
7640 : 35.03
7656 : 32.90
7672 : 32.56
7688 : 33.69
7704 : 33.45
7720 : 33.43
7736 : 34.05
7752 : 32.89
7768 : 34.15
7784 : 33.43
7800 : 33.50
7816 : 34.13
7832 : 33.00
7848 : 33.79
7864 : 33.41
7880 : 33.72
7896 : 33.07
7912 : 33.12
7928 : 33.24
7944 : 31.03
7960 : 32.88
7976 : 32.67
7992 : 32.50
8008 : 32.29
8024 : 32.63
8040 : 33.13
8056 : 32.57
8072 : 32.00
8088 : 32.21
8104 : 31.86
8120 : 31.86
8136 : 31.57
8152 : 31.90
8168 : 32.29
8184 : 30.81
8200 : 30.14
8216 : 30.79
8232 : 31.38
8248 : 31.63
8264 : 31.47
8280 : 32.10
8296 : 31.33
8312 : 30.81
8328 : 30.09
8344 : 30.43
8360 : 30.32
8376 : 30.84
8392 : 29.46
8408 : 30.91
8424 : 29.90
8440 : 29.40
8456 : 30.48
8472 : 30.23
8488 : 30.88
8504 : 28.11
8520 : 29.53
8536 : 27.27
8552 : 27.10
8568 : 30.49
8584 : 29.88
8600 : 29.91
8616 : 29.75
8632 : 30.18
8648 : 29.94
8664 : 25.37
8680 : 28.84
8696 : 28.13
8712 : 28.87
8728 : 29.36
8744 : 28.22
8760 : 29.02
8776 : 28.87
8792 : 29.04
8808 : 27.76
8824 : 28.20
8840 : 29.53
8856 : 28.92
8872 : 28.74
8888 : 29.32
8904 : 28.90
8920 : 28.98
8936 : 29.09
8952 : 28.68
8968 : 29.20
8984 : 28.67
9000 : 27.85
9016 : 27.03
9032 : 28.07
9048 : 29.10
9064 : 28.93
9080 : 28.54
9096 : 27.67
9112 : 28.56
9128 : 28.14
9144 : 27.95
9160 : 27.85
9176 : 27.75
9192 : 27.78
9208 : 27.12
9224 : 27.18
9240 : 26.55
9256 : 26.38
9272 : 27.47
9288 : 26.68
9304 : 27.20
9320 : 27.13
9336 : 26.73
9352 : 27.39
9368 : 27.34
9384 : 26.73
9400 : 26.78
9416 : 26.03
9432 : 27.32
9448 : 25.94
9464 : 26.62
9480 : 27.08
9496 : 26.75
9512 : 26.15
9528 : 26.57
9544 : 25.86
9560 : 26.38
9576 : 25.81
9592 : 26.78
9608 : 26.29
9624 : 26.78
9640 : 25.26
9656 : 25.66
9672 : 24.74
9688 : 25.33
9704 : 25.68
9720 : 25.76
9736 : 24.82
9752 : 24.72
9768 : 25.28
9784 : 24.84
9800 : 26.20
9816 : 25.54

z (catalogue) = 0.00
